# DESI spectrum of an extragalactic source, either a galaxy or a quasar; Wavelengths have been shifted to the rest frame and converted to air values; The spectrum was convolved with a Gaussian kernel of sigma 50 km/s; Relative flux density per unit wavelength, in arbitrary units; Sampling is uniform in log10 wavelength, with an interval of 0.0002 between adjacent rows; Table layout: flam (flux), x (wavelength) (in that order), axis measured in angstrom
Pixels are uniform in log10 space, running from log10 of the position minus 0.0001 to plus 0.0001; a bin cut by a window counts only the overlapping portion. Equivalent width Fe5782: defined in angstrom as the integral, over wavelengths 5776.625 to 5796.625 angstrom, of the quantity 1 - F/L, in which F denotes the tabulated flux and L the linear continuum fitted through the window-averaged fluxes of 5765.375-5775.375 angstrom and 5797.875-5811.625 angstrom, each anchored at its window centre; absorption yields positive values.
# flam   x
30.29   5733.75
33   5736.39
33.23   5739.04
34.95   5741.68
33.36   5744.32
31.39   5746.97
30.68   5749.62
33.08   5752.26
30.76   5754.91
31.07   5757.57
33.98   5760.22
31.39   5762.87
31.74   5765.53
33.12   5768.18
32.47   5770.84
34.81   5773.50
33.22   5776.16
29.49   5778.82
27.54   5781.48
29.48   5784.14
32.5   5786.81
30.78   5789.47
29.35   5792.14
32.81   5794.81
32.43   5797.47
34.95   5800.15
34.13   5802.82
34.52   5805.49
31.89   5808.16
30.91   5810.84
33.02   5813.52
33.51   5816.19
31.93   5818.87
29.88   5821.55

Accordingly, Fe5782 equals 1.68 angstrom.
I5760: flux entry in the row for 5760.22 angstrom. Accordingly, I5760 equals 33.98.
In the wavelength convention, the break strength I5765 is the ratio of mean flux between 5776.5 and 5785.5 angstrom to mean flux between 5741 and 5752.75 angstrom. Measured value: 0.90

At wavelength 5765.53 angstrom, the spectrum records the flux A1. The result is 31.74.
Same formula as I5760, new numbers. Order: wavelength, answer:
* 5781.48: 27.54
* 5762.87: 31.39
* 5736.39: 33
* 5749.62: 30.68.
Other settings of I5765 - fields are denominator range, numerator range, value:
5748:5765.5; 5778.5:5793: 0.94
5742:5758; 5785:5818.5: 1.02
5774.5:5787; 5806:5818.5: 1.07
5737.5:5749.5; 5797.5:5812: 1.01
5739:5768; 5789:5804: 1.00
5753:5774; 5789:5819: 1.01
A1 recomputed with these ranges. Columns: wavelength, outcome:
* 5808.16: 31.89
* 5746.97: 31.39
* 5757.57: 31.07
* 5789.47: 30.78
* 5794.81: 32.81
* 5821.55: 29.88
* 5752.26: 33.08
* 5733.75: 30.29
